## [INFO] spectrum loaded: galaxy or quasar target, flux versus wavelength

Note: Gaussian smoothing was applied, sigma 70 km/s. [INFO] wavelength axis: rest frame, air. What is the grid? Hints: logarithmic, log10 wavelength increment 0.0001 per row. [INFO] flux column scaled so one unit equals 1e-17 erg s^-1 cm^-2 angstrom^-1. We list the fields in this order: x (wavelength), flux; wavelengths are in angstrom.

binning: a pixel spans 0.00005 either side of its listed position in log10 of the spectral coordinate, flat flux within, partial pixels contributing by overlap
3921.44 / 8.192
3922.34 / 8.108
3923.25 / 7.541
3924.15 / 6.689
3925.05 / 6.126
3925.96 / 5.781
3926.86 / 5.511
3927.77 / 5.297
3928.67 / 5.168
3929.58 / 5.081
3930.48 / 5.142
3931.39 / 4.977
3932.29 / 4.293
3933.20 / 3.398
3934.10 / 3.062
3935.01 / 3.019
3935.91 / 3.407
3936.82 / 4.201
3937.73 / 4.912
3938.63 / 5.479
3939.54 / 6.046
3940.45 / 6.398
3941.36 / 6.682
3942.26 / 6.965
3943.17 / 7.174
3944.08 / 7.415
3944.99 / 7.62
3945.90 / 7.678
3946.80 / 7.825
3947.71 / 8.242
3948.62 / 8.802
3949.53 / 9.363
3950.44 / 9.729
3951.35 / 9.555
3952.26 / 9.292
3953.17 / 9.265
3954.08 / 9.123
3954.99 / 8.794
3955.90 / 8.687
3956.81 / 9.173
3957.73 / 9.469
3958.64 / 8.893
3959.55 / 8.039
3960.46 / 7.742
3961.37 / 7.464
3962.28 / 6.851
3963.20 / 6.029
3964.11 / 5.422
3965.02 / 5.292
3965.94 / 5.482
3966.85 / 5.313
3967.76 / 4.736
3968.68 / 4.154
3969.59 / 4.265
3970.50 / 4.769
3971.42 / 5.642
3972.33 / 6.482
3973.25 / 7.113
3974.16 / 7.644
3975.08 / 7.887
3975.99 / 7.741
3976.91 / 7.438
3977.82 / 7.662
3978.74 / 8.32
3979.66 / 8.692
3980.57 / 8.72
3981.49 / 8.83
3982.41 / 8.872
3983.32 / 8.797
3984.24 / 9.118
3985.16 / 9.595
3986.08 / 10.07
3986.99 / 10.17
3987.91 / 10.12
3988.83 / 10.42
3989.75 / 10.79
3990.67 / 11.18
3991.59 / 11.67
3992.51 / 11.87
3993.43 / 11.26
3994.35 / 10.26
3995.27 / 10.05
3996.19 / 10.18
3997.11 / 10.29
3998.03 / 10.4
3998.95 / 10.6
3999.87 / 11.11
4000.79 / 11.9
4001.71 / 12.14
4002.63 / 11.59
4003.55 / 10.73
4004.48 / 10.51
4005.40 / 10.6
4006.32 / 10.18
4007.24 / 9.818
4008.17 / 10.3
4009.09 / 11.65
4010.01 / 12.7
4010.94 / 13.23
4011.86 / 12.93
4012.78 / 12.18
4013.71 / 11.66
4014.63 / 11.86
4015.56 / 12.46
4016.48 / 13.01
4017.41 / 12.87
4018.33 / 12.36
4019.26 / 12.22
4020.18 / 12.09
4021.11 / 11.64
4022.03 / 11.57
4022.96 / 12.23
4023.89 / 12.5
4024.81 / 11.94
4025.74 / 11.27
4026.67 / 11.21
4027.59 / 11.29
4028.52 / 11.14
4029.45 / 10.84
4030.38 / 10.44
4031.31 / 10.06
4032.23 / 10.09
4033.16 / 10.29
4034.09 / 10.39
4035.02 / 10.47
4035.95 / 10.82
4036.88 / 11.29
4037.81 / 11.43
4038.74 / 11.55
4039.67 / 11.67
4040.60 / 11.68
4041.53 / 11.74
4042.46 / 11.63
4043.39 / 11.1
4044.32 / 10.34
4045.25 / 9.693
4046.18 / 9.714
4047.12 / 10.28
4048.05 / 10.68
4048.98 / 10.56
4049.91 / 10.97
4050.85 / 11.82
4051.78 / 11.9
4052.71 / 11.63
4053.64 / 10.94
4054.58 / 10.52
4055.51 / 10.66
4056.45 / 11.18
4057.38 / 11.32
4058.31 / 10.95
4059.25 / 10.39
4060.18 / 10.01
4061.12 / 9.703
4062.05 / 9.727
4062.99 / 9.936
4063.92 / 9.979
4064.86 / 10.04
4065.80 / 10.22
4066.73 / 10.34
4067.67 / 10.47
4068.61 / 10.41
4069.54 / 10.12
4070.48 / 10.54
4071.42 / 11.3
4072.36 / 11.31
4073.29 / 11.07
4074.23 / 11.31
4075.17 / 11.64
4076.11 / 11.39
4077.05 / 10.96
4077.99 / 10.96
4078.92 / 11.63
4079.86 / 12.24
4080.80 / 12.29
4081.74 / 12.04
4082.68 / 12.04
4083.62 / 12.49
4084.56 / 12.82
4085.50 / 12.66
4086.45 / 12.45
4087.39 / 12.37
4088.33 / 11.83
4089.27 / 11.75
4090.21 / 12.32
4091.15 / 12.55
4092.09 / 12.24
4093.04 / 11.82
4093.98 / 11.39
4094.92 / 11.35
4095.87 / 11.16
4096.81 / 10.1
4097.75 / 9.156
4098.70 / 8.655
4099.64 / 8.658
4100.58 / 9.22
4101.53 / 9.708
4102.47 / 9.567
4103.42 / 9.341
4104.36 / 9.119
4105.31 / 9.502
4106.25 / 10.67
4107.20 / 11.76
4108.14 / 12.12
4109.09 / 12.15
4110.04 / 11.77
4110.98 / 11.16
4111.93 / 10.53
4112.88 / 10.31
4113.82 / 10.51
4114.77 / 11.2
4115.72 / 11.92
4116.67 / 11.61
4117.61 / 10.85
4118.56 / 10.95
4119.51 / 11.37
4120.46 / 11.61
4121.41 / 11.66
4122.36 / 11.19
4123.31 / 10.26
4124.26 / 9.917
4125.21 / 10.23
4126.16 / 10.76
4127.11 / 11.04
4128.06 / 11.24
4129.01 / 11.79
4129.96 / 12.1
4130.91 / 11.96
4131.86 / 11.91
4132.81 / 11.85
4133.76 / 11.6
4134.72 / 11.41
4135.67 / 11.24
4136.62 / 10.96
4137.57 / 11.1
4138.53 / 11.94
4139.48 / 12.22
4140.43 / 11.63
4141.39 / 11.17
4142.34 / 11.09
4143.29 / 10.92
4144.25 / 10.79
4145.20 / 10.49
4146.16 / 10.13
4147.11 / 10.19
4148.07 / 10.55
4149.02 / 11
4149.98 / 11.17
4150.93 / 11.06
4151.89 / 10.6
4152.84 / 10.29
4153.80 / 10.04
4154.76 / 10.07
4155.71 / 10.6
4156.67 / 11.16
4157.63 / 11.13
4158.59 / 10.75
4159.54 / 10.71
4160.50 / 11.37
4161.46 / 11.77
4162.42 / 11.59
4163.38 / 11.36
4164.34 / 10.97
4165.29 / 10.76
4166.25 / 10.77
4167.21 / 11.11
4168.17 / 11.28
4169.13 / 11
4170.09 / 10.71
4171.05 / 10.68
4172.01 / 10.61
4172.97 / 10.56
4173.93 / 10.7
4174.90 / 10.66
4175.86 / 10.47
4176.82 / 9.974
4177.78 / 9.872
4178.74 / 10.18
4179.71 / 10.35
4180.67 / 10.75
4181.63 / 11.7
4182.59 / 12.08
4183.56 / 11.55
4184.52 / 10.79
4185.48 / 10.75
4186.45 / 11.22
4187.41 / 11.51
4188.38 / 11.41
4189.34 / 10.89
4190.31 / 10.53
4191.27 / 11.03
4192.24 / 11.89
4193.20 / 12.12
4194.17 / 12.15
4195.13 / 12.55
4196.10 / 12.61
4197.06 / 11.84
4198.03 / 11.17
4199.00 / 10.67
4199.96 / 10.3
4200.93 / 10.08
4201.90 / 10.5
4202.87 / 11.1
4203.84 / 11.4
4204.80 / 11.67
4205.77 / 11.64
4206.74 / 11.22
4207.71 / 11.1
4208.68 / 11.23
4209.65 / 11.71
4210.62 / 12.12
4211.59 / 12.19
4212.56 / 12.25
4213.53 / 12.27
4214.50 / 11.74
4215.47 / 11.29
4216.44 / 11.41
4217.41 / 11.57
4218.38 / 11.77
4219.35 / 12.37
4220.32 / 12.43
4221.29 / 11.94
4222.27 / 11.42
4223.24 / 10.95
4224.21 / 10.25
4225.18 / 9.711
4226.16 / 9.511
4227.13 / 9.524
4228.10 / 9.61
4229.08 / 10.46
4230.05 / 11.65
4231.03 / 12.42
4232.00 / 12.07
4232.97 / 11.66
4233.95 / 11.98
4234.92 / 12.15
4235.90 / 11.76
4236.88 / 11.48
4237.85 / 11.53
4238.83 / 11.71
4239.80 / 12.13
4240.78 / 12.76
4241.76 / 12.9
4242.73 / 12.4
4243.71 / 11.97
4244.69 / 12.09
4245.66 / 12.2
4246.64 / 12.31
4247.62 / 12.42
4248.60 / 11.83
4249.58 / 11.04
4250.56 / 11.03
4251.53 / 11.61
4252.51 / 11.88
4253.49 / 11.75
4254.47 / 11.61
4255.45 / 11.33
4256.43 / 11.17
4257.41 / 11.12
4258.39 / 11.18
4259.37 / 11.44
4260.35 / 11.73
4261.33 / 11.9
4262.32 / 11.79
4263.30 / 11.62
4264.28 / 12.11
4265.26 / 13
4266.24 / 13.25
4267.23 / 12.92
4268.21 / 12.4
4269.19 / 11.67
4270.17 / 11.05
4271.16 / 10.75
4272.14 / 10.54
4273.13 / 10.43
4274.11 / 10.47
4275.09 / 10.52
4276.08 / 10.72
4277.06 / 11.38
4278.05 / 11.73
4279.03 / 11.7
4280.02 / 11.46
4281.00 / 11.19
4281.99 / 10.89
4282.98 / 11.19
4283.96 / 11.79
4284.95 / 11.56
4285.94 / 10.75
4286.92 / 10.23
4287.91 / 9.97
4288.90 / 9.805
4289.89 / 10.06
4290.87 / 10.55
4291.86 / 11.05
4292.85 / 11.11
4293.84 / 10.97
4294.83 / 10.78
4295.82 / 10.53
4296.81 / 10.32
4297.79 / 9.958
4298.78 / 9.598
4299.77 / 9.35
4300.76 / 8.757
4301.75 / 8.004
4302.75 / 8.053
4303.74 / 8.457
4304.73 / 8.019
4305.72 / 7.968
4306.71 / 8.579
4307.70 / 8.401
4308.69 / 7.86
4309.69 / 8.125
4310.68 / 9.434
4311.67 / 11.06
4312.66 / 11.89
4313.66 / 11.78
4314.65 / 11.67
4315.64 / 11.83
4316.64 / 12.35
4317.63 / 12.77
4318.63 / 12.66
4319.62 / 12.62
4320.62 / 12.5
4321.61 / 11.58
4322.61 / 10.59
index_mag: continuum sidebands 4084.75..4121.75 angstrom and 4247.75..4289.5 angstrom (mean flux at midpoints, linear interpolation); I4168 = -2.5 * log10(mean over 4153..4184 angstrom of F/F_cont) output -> 0.03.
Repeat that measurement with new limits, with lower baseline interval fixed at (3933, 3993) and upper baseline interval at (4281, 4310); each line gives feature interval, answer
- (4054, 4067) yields -0.25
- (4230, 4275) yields -0.23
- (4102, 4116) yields -0.25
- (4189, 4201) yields -0.24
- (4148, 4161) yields -0.21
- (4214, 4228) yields -0.19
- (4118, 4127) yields -0.25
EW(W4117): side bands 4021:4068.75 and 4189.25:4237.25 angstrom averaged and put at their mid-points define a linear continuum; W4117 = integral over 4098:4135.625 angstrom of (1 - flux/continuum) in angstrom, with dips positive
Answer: 0.81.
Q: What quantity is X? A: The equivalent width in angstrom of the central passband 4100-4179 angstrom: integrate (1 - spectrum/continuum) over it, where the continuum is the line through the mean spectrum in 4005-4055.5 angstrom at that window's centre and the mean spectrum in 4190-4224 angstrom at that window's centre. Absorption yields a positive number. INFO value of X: 3.8 angstrom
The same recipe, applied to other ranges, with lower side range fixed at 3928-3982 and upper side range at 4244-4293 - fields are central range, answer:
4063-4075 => -3.0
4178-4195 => -1.7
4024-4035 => -4.1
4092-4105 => -1.7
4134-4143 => -1.8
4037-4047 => -3.7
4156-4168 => -1.6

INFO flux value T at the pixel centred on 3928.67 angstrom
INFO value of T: 5.168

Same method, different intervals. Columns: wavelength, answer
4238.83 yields 11.71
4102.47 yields 9.567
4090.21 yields 12.32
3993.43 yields 11.26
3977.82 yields 7.662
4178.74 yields 10.18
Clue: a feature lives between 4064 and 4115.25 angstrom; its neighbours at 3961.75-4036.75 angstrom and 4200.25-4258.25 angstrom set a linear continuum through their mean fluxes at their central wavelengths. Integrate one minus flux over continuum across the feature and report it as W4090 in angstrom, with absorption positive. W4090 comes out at -2.5 angstrom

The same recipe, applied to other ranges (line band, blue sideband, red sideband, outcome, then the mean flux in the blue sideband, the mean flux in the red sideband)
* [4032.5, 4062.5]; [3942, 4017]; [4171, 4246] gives -3.2 angstrom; 9.13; 11.3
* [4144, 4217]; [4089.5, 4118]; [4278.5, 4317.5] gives -3.8 angstrom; 10.8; 10.2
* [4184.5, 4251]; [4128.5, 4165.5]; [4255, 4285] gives -1.0 angstrom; 11.1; 11.5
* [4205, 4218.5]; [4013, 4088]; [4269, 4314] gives -1.5 angstrom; 11.2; 10.2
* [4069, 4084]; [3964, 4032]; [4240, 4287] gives -1.4 angstrom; 9.95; 11.6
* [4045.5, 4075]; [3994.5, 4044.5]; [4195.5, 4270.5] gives 1.9 angstrom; 11.3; 11.6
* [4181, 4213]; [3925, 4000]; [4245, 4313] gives -4.7 angstrom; 7.61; 10.8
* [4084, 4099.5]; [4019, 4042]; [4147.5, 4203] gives -0.5 angstrom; 11.3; 11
